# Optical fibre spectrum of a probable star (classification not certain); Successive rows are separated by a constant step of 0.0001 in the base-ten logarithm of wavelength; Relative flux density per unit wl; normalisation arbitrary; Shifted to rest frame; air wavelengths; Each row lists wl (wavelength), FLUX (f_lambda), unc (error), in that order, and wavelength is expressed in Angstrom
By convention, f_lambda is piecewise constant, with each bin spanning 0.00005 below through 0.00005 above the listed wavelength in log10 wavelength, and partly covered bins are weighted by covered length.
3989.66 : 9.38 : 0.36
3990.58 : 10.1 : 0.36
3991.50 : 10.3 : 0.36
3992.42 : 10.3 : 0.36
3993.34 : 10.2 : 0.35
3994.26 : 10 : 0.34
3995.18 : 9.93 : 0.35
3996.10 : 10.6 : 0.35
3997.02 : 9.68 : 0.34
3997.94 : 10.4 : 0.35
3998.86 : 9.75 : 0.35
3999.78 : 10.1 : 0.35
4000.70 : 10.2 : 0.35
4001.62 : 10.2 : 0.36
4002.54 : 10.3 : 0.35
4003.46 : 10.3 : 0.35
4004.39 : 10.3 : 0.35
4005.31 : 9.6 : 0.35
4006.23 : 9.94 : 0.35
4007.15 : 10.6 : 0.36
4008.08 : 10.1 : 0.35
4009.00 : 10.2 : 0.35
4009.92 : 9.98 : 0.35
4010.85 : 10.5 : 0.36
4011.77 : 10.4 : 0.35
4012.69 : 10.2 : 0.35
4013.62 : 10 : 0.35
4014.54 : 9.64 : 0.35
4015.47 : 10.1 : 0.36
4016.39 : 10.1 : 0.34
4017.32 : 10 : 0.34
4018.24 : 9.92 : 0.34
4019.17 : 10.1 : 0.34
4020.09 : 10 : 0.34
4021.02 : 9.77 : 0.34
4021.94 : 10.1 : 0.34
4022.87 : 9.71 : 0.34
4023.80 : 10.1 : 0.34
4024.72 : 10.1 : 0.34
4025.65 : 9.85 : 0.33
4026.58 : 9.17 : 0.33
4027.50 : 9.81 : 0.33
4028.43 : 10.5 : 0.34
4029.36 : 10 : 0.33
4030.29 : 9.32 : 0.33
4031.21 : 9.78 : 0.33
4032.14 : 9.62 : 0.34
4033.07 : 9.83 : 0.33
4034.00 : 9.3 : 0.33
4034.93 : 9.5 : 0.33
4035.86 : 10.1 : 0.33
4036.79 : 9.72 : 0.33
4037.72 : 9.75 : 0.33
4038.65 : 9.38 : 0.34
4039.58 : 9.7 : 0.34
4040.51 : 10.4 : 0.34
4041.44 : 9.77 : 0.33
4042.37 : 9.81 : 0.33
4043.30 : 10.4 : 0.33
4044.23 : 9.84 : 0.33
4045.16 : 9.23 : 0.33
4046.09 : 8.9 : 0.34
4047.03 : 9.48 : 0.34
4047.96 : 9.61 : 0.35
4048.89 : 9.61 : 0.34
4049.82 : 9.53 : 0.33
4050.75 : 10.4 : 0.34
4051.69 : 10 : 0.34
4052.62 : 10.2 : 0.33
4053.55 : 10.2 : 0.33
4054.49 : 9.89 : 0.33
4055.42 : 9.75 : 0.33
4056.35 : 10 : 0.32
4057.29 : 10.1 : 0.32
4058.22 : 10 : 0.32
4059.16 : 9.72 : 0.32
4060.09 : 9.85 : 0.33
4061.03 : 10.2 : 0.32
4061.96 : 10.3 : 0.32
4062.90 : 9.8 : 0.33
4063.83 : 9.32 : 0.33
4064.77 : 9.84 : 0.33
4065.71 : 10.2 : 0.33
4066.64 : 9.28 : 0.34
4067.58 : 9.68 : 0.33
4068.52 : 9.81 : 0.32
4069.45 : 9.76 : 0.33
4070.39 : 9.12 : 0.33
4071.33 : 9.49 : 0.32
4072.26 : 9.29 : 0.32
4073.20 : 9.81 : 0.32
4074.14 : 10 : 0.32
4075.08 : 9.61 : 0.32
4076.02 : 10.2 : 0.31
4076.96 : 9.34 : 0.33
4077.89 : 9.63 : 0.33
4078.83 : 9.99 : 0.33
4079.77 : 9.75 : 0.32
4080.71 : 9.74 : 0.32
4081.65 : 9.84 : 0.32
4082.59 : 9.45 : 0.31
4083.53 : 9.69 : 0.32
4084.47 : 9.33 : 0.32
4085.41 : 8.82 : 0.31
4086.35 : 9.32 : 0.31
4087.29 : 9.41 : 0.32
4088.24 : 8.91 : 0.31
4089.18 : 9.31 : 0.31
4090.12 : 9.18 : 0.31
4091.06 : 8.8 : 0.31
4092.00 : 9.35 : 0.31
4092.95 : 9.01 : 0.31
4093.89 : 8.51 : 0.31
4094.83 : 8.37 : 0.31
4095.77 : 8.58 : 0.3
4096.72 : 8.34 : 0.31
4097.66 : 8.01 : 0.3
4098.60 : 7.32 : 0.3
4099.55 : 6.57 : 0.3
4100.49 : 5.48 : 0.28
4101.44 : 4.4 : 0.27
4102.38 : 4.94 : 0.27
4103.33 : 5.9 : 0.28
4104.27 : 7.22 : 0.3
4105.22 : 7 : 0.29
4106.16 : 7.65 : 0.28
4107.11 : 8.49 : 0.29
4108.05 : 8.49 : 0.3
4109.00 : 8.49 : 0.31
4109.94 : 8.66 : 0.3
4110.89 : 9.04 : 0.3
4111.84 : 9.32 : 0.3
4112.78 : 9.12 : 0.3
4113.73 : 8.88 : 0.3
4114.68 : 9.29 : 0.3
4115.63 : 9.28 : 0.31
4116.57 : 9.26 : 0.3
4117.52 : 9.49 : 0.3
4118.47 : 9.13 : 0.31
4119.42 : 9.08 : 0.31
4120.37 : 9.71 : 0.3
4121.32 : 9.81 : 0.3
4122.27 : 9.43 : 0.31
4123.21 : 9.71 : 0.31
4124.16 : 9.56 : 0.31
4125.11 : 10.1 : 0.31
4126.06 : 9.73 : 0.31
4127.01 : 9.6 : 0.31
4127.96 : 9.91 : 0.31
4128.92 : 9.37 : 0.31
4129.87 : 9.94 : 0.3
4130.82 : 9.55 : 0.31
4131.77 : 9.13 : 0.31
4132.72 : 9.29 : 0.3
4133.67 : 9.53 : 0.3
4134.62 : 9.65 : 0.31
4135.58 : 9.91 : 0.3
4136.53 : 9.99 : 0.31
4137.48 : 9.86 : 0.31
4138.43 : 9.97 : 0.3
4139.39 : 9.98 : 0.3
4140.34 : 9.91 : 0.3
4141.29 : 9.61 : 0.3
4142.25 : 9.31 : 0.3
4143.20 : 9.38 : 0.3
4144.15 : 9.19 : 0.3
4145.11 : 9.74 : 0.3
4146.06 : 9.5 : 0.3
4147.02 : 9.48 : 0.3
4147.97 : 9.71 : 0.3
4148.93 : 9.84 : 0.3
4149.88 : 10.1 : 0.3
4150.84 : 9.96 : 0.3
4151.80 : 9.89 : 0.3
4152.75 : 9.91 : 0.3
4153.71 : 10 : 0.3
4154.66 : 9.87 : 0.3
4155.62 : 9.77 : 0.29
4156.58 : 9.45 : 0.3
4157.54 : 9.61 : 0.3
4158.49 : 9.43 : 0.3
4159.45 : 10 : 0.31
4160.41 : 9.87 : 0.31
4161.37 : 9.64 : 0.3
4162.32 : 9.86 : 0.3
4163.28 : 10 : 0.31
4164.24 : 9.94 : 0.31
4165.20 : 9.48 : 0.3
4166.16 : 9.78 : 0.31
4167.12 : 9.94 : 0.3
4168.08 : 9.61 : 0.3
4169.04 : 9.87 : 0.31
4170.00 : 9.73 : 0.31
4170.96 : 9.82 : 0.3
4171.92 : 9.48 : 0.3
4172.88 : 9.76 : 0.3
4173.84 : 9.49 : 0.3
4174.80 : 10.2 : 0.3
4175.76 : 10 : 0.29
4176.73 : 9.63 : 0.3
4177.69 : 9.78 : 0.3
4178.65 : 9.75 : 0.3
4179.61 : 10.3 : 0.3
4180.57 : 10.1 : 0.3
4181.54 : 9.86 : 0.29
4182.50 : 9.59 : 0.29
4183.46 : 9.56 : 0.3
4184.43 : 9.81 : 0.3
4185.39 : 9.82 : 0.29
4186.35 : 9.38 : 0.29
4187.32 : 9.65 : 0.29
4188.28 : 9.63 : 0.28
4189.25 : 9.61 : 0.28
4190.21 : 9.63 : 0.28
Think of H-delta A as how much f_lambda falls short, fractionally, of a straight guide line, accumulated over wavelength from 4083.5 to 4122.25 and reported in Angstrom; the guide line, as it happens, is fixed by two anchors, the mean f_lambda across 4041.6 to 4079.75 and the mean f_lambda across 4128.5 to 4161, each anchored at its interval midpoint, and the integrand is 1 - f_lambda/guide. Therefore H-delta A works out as 5.3 Angstrom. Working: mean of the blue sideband 9.78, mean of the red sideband 9.7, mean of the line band 8.41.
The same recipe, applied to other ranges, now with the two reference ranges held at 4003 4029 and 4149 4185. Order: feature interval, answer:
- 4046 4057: 0.2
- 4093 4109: 4.2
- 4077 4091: 0.7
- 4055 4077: 0.4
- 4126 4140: 0.2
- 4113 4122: 0.5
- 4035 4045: 0.1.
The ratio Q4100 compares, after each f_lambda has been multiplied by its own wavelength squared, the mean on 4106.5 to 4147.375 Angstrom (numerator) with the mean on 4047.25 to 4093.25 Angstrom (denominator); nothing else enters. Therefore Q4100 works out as 1.00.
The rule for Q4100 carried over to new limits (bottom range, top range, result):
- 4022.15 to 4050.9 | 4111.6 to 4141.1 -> 1.03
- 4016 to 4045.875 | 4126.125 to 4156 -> 1.04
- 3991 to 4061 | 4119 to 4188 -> 1.04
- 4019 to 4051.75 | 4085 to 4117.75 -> 0.87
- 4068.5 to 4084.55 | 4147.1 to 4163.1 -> 1.05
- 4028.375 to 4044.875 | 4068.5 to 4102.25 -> 0.93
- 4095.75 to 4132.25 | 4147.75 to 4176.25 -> 1.17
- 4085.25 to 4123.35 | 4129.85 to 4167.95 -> 1.18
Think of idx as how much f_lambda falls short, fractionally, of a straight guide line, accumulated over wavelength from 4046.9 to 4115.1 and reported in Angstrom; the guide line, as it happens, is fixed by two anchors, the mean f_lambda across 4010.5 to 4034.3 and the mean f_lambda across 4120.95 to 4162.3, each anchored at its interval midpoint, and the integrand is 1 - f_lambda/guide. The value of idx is 5.4 Angstrom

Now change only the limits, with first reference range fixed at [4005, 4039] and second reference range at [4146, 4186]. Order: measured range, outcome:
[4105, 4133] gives 1.8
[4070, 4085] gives 0.3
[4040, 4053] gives 0.1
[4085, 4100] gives 1.9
